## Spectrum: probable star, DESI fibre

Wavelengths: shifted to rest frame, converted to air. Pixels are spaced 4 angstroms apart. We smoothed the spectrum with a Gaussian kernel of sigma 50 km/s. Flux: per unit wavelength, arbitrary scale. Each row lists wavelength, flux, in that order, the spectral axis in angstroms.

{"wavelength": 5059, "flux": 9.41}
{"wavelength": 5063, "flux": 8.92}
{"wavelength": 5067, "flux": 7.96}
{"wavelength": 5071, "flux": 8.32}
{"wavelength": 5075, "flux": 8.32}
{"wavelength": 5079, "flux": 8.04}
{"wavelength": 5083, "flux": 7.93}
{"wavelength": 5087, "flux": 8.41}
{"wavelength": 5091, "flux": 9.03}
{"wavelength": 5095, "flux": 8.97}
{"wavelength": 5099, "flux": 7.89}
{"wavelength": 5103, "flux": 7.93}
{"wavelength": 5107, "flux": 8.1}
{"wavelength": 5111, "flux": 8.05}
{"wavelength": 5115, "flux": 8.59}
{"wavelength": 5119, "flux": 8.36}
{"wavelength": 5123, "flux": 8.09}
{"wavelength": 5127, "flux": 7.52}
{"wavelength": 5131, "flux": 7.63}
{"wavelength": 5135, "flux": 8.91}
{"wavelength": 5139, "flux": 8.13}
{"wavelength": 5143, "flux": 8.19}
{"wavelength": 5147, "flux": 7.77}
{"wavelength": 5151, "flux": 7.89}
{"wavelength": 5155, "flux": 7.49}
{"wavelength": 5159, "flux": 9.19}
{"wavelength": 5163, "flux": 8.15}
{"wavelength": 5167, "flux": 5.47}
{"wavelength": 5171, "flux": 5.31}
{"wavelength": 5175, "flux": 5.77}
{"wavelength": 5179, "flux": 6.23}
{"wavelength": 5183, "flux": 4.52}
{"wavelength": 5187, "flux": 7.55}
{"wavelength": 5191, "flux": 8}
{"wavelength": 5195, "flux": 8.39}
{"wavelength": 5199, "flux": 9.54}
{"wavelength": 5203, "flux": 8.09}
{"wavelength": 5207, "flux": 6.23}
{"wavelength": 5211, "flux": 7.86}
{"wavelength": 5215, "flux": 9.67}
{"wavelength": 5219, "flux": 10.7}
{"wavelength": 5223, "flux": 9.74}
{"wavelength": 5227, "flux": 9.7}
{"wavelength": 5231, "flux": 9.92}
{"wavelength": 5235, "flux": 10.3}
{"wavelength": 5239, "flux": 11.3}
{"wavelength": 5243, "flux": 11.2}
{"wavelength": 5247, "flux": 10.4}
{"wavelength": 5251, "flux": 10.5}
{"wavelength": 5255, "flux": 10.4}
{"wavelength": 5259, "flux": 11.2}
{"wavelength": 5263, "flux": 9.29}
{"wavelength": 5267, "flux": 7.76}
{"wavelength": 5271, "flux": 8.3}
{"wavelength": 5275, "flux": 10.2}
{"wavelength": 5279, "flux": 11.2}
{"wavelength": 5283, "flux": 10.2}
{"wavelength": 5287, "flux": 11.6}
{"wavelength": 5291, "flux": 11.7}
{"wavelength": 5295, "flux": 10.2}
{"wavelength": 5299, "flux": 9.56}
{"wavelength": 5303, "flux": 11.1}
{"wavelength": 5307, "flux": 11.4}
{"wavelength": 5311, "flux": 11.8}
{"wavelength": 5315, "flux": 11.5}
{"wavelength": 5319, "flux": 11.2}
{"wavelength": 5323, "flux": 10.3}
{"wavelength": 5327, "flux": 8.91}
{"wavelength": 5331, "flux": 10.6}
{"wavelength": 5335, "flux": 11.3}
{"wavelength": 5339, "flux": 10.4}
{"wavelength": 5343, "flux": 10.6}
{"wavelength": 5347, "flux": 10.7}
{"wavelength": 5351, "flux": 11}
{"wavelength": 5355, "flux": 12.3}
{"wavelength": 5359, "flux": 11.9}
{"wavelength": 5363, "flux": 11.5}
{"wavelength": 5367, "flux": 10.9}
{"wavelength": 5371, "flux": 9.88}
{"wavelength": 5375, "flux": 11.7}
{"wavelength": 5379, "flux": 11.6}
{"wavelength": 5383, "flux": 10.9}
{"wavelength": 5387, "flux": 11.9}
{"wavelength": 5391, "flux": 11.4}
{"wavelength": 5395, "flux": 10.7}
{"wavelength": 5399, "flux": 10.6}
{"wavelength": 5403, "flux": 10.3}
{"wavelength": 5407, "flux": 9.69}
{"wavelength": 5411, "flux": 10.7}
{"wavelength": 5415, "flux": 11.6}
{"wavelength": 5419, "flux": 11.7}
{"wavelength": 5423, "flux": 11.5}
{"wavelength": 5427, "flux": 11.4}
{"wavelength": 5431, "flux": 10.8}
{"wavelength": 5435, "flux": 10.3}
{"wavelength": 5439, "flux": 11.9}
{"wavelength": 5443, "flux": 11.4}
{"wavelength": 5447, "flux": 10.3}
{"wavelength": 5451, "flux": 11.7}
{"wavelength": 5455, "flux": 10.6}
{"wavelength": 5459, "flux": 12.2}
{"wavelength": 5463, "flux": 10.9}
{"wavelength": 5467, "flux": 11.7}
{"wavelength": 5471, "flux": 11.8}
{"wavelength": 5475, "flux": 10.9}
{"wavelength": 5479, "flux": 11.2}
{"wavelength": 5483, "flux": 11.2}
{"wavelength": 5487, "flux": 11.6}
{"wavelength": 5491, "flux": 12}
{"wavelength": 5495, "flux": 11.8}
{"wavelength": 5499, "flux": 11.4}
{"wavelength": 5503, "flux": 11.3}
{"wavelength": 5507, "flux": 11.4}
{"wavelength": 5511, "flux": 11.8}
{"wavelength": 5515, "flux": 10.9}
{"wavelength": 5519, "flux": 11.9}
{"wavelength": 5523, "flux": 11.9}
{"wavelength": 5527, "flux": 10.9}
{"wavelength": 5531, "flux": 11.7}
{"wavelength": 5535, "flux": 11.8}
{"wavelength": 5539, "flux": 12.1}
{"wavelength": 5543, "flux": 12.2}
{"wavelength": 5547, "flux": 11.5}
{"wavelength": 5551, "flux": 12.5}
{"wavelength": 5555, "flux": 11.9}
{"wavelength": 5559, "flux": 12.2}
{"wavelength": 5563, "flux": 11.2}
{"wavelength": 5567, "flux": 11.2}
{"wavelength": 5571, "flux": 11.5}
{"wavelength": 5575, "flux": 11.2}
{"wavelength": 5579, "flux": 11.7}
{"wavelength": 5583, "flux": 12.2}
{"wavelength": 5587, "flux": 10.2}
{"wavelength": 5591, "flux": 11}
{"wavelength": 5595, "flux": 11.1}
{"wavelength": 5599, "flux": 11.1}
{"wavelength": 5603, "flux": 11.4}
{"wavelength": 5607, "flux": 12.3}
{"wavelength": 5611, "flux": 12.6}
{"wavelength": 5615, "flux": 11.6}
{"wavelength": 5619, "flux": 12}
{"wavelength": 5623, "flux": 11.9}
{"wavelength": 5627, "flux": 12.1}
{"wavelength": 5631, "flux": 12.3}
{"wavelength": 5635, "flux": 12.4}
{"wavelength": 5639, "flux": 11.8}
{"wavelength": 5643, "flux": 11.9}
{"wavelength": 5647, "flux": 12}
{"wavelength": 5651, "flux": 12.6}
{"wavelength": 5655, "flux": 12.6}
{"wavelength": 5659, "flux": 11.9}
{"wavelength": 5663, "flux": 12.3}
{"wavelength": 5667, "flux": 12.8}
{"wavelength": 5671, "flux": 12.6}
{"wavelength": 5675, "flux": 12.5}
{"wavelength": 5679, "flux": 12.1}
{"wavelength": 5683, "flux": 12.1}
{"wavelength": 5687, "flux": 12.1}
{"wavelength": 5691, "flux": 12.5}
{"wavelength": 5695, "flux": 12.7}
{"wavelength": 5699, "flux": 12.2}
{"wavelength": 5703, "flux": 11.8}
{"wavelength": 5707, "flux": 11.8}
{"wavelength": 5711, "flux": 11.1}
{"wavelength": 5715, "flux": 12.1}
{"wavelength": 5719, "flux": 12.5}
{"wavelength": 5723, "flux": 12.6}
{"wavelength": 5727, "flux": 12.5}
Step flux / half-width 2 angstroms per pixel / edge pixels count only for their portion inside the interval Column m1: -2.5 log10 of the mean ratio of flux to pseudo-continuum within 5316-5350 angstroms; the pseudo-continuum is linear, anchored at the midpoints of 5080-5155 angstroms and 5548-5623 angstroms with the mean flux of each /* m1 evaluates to -0.08 mag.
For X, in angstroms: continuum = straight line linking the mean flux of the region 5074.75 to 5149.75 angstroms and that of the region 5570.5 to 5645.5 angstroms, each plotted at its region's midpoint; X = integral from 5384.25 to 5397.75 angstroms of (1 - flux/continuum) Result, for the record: -1.5 angstroms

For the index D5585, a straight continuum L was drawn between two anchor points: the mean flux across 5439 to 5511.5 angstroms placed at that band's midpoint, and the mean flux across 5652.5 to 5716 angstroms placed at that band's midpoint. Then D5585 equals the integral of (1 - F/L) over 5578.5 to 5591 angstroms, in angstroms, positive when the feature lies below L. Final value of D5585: 0.6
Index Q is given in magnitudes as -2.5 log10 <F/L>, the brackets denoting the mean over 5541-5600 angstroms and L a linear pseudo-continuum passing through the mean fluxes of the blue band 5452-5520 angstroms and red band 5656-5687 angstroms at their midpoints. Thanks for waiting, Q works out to 0.03 mag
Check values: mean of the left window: 11.4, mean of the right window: 12.3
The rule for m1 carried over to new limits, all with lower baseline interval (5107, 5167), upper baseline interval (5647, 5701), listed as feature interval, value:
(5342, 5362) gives -0.16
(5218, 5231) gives -0.14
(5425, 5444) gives -0.07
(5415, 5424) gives -0.13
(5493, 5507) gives -0.05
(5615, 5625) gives 0.00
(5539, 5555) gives -0.07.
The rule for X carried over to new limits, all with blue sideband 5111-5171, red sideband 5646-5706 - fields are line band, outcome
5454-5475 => -1.7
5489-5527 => -2.2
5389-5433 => -3.6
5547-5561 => -1.0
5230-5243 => -3.0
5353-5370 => -3.2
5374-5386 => -1.9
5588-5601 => 0.7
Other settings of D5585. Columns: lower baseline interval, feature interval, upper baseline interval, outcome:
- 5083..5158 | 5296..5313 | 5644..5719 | -2.5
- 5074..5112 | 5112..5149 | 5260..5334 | 2.3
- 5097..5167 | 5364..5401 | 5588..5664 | -4.0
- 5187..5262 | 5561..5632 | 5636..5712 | 1.0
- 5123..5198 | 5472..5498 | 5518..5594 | -1.5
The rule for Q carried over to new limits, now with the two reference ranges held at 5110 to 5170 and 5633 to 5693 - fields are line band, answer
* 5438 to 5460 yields -0.08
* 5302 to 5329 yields -0.16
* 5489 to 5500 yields -0.09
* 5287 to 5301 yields -0.16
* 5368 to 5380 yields -0.12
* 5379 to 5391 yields -0.15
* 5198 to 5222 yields -0.02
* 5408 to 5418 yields -0.09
